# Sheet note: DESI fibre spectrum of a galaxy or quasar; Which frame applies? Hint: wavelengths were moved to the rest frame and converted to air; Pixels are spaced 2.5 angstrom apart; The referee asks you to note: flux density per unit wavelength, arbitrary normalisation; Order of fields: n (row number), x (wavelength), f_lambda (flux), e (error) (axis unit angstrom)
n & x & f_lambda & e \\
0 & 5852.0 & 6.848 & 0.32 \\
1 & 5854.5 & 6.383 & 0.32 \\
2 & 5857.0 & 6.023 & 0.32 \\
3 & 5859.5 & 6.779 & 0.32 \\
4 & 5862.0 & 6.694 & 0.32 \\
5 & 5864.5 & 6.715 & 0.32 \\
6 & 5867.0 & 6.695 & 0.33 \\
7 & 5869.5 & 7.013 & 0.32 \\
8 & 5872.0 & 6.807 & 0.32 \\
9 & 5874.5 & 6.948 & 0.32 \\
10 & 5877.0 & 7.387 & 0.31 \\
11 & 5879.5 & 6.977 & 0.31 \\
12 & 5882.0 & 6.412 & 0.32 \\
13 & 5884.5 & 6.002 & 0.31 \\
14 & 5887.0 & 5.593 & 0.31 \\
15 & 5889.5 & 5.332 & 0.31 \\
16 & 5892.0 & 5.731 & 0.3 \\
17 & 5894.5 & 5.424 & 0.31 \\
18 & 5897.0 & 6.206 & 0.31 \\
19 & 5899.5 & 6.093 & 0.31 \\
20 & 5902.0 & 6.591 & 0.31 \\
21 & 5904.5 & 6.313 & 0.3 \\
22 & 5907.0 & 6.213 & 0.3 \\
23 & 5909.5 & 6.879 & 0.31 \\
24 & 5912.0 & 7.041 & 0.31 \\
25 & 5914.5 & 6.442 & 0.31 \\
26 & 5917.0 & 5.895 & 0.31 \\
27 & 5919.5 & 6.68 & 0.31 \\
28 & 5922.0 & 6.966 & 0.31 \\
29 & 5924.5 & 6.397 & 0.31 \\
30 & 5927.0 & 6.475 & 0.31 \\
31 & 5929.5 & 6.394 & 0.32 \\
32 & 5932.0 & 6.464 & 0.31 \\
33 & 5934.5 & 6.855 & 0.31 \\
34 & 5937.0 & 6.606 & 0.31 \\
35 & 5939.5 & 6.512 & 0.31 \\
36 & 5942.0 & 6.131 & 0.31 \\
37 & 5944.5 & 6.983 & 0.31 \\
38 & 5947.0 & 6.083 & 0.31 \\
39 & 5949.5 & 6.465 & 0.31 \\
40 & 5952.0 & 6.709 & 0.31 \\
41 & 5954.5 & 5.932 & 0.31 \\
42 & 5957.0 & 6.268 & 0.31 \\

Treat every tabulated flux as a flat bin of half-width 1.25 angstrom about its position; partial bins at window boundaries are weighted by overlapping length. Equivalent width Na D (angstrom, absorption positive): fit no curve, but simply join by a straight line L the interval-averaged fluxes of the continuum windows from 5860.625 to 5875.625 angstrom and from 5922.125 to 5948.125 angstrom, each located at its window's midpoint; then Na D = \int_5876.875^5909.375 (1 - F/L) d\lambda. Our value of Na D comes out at 2.6 angstrom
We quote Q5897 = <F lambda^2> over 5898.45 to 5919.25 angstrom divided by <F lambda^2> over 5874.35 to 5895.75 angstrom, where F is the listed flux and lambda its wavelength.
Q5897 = 1.06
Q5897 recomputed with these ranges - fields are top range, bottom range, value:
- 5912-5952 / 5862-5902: 1.04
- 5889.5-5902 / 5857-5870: 0.89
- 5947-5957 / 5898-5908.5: 1.02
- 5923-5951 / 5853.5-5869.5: 1.01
